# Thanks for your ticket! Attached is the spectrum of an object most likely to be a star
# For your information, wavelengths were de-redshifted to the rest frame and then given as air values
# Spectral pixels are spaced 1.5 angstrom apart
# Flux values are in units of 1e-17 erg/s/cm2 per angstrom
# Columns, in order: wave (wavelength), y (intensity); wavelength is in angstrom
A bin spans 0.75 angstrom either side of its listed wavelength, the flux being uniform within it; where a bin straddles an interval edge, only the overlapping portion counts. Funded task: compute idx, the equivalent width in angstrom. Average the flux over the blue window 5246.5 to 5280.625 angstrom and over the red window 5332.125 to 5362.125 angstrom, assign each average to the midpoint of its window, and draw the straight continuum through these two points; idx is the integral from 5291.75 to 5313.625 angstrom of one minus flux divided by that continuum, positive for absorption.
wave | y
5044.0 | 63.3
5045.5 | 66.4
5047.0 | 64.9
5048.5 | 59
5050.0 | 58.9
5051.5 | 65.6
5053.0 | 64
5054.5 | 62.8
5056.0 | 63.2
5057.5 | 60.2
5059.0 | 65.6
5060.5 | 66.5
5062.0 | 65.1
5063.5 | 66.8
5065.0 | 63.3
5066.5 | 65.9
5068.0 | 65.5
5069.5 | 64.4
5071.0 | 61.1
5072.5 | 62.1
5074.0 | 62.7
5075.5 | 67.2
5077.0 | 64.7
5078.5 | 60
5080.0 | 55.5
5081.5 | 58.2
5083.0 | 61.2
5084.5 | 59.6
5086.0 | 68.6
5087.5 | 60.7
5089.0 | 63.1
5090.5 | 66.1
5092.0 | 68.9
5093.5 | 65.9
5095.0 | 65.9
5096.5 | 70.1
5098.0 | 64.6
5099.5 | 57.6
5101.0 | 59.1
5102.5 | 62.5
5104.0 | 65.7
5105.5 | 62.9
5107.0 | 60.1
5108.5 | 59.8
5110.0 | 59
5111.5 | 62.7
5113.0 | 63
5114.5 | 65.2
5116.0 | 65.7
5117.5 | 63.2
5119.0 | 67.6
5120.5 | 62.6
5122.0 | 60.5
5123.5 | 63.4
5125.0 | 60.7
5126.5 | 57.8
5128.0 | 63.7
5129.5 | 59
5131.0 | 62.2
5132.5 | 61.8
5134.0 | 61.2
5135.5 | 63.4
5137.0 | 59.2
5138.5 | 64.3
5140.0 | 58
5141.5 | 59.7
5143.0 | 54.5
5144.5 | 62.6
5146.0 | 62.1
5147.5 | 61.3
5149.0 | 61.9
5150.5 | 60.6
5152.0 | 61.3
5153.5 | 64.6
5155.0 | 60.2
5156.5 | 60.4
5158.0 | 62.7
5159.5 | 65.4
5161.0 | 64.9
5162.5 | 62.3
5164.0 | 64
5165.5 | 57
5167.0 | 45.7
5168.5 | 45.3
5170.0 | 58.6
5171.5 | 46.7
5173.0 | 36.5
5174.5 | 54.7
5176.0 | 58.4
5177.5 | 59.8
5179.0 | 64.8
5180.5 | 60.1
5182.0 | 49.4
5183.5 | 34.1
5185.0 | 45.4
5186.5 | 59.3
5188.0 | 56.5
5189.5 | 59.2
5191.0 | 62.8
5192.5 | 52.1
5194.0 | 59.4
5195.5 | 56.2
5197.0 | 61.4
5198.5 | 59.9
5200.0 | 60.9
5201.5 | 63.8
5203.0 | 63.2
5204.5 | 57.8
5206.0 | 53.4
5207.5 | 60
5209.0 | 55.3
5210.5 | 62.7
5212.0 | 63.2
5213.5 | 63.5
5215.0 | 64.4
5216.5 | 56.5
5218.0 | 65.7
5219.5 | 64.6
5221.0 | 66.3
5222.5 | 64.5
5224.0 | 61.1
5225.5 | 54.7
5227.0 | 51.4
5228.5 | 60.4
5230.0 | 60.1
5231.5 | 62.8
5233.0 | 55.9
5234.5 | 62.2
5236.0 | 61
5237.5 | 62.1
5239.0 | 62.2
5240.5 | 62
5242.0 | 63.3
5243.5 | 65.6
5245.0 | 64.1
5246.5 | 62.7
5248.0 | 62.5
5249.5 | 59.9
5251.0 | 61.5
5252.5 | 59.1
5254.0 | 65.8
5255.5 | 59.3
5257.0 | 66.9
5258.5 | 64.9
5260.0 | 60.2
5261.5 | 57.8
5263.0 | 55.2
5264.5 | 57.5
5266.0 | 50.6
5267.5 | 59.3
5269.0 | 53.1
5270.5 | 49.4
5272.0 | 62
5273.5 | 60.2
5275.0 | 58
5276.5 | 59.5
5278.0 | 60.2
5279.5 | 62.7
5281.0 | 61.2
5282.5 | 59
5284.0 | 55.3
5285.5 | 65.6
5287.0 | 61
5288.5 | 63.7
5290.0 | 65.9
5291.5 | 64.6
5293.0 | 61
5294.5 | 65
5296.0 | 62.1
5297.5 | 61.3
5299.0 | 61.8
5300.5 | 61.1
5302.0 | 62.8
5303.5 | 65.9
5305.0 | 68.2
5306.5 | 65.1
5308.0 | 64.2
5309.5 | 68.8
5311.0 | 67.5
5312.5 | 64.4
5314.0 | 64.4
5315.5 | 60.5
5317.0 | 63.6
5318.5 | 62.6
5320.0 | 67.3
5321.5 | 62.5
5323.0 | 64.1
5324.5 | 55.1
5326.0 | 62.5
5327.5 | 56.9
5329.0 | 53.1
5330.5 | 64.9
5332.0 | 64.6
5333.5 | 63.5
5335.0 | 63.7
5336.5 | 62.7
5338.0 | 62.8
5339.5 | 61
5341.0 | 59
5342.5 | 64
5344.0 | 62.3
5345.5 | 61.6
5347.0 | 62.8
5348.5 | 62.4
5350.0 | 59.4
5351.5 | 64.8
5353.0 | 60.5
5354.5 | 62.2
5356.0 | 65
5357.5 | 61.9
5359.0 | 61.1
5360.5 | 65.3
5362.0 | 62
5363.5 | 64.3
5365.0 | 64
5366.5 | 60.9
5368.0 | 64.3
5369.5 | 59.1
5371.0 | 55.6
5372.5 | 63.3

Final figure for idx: -1.2 angstrom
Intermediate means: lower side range 59.4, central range 64.2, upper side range 62.5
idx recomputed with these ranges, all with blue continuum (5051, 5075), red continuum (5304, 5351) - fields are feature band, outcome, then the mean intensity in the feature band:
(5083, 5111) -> 0.3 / 63.3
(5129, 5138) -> 0.3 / 61.3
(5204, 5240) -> 1.6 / 60.5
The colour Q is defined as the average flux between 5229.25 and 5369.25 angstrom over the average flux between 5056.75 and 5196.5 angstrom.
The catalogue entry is 1.02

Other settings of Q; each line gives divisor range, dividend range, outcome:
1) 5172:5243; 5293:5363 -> 1.07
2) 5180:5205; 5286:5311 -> 1.13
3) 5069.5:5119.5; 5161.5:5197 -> 0.86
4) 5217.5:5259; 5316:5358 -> 1.00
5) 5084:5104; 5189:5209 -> 0.92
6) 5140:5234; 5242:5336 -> 1.06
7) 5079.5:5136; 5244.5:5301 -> 0.97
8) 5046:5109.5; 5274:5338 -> 0.99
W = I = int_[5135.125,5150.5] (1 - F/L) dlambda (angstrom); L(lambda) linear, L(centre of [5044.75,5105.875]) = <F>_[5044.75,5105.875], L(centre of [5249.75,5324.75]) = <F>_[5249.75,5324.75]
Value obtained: 0.5 angstrom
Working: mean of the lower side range 63.5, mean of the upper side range 61.6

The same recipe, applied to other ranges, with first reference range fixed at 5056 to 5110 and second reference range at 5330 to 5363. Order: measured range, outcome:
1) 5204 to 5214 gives 0.6 angstrom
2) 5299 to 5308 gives -0.2 angstrom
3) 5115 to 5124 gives -0.1 angstrom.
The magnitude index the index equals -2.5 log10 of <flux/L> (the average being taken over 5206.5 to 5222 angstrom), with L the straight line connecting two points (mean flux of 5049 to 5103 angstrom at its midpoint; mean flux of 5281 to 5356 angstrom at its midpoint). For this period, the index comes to 0.01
